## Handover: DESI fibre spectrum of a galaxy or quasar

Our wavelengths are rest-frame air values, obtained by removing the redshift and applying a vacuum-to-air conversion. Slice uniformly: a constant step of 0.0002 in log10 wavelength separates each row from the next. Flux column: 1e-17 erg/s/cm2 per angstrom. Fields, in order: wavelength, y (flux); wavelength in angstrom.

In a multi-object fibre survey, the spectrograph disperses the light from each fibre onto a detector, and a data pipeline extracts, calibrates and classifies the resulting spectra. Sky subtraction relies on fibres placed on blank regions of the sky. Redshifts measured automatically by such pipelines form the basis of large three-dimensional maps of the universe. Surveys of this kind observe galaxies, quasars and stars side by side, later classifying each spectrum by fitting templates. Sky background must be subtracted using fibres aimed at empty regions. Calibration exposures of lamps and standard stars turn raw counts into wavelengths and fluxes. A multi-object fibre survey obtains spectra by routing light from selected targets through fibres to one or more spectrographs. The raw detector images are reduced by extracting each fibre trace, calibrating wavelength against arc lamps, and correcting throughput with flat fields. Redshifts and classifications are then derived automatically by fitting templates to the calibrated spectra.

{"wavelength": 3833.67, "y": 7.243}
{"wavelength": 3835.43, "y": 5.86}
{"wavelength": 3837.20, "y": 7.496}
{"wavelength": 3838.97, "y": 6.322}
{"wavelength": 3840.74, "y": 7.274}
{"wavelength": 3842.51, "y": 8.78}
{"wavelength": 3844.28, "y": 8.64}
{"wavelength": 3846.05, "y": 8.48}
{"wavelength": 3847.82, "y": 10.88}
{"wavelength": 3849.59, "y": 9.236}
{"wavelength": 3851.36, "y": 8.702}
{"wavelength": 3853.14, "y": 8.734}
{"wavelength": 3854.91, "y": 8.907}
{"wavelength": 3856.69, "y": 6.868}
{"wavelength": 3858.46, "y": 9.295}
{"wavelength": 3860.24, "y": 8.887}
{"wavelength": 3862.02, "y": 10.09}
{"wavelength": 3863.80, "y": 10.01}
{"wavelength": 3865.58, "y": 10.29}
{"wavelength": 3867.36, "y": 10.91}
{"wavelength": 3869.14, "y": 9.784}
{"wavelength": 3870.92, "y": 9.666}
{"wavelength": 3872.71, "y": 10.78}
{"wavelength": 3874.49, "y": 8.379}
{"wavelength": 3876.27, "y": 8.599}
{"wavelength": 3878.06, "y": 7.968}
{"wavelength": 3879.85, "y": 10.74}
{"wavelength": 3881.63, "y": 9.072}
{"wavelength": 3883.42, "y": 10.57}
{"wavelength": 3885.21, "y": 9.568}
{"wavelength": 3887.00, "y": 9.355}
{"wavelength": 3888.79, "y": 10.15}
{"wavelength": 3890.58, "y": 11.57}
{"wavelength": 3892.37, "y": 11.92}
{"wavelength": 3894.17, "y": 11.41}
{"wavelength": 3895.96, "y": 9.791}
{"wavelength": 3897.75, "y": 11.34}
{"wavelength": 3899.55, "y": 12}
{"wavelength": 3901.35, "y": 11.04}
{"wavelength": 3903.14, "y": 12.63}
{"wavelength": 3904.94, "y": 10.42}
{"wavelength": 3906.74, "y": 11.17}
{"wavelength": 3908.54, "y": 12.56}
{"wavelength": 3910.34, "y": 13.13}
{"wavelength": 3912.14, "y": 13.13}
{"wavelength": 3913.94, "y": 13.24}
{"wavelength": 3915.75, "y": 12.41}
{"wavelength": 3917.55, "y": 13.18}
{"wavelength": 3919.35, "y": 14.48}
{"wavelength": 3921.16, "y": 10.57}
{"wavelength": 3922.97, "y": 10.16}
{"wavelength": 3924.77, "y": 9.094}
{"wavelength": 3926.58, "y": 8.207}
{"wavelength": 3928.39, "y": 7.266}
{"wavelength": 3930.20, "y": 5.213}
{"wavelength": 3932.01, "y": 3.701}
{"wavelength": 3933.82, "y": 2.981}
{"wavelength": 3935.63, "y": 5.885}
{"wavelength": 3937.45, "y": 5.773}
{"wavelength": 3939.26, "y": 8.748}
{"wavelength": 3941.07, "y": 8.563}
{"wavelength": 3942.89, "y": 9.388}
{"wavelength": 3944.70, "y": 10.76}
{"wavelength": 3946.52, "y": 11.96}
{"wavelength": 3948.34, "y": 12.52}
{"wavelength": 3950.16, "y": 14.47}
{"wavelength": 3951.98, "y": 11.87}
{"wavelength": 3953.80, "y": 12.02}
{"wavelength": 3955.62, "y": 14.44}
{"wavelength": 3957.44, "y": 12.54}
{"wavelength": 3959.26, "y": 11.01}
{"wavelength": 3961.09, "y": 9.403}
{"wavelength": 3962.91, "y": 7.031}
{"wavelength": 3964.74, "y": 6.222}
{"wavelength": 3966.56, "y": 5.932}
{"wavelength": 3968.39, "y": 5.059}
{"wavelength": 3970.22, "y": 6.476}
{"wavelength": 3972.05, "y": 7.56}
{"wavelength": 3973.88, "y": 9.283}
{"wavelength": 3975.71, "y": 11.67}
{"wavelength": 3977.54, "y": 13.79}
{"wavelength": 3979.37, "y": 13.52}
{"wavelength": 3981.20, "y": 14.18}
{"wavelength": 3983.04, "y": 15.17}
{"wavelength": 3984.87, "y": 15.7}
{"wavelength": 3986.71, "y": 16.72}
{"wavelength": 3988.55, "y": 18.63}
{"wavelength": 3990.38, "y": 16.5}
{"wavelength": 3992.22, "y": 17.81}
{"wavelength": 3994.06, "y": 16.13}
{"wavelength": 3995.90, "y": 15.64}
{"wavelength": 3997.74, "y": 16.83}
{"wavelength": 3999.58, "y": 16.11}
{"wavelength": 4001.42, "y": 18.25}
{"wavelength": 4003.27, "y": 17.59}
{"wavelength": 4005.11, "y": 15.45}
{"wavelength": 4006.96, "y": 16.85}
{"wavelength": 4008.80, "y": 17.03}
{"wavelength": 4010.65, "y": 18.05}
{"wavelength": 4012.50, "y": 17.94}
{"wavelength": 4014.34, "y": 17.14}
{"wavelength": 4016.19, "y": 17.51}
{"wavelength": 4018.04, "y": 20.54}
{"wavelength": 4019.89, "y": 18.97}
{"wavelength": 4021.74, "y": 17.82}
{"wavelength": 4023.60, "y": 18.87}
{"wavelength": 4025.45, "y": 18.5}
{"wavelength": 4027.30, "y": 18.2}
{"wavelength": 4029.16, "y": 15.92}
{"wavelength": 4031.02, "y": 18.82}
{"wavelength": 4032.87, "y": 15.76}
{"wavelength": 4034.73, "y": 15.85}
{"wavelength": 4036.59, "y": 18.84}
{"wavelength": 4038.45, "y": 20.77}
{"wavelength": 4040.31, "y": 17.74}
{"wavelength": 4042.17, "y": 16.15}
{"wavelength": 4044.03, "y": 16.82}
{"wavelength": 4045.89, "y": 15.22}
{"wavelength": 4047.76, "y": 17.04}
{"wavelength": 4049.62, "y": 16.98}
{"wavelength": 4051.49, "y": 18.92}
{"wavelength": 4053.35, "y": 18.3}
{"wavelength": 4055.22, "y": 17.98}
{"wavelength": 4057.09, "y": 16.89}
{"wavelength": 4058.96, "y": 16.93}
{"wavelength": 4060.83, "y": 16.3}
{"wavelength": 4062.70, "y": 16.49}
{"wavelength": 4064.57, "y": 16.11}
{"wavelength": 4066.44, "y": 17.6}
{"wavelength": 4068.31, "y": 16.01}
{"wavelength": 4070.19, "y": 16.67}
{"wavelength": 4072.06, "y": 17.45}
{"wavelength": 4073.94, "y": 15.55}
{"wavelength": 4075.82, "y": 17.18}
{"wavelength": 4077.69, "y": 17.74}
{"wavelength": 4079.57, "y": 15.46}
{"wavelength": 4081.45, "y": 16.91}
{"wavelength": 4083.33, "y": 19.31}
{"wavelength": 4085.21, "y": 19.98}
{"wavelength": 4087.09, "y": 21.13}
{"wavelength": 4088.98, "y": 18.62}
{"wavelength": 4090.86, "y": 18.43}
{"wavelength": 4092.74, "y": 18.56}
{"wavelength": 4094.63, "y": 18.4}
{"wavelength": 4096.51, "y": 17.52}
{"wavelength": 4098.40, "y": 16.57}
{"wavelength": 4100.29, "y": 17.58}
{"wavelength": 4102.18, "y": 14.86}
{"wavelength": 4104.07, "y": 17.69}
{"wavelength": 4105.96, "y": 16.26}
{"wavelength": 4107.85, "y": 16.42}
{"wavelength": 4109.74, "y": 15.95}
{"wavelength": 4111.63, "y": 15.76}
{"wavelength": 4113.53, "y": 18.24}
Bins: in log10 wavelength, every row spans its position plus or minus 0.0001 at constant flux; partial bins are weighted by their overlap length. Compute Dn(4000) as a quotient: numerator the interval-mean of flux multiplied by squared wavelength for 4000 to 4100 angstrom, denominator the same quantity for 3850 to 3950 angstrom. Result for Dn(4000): 1.91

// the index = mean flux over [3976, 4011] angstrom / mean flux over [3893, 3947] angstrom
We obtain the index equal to 1.62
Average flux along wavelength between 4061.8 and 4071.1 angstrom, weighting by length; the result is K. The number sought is 16.6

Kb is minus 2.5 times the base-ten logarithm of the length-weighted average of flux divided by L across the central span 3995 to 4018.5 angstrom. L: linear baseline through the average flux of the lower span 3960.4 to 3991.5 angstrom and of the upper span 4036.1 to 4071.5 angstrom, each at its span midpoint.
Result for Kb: -0.25 mag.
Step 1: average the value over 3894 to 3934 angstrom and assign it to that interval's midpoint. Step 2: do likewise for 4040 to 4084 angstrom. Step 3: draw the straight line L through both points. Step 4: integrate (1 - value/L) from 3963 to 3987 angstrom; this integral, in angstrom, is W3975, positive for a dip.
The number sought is 4.9 angstrom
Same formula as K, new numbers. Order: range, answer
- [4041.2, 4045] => 16.5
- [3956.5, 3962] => 11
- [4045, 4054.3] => 17.3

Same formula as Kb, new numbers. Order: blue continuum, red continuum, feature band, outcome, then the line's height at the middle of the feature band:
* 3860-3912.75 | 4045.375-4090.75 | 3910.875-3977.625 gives 0.30 mag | 12.8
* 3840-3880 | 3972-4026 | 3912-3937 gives 0.34 mag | 12.5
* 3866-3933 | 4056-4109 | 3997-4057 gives -0.16 mag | 15.2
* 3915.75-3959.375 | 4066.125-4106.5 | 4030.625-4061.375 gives -0.13 mag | 15.4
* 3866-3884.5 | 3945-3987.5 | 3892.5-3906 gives -0.12 mag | 10.1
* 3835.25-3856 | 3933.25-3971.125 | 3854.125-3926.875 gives -0.21 mag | 8.72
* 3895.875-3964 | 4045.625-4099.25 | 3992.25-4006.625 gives -0.20 mag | 13.8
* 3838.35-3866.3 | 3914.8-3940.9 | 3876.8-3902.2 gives -0.21 mag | 8.64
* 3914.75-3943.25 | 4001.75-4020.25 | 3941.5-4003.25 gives 0.06 mag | 13.3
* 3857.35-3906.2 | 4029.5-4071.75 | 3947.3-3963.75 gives 0.13 mag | 13.3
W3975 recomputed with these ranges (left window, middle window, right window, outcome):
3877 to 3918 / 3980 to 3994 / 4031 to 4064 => -1.40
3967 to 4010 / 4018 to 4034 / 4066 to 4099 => -2.33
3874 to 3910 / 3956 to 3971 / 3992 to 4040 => 6.54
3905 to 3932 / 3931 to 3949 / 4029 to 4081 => 5.88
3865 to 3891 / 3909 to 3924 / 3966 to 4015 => -1.45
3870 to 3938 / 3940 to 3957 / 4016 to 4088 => 0.73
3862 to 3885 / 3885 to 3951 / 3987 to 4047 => 9.37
